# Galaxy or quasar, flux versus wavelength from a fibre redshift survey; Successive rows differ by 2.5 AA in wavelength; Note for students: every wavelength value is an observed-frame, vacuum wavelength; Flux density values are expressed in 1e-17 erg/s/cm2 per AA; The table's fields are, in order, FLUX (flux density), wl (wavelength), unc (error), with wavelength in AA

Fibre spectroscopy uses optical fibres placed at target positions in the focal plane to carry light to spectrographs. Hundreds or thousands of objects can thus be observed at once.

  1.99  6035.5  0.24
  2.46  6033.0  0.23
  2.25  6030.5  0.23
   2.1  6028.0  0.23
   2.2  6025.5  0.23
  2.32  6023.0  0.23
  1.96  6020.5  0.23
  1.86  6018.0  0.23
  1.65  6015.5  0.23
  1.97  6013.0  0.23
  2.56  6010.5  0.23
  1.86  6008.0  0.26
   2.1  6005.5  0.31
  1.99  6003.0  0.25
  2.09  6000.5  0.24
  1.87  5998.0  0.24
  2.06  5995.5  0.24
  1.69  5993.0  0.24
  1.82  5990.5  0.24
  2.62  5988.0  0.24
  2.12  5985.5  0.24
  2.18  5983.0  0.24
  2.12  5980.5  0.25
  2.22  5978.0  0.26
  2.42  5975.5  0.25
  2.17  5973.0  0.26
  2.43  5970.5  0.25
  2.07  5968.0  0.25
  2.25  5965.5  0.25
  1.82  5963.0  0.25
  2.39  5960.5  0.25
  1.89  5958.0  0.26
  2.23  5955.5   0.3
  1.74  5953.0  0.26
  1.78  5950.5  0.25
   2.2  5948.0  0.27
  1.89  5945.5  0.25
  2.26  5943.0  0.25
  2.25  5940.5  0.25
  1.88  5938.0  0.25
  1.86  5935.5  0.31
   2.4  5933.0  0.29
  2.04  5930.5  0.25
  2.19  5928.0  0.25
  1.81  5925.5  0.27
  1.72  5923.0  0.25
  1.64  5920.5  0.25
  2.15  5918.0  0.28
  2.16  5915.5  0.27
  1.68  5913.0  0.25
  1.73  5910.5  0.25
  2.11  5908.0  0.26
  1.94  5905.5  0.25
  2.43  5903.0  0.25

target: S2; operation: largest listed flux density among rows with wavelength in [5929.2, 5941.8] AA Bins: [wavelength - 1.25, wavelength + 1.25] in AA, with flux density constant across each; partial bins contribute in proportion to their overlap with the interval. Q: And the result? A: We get 2.4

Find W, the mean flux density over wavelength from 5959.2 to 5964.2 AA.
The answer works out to 2.11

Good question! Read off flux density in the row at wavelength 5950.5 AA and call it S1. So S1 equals 1.78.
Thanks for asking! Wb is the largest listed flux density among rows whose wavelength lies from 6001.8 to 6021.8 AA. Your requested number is 2.56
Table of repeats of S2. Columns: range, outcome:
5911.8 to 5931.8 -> 2.19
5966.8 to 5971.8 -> 2.43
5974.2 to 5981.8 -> 2.42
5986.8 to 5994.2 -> 2.62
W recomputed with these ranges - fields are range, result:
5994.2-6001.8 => 2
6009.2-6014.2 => 2.26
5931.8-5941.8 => 2.1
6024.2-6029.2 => 2.15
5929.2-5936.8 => 2.1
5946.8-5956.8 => 1.99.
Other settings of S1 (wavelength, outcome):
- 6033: 2.46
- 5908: 2.11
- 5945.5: 1.89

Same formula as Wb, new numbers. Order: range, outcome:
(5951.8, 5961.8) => 2.39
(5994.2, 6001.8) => 2.09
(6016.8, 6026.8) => 2.32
